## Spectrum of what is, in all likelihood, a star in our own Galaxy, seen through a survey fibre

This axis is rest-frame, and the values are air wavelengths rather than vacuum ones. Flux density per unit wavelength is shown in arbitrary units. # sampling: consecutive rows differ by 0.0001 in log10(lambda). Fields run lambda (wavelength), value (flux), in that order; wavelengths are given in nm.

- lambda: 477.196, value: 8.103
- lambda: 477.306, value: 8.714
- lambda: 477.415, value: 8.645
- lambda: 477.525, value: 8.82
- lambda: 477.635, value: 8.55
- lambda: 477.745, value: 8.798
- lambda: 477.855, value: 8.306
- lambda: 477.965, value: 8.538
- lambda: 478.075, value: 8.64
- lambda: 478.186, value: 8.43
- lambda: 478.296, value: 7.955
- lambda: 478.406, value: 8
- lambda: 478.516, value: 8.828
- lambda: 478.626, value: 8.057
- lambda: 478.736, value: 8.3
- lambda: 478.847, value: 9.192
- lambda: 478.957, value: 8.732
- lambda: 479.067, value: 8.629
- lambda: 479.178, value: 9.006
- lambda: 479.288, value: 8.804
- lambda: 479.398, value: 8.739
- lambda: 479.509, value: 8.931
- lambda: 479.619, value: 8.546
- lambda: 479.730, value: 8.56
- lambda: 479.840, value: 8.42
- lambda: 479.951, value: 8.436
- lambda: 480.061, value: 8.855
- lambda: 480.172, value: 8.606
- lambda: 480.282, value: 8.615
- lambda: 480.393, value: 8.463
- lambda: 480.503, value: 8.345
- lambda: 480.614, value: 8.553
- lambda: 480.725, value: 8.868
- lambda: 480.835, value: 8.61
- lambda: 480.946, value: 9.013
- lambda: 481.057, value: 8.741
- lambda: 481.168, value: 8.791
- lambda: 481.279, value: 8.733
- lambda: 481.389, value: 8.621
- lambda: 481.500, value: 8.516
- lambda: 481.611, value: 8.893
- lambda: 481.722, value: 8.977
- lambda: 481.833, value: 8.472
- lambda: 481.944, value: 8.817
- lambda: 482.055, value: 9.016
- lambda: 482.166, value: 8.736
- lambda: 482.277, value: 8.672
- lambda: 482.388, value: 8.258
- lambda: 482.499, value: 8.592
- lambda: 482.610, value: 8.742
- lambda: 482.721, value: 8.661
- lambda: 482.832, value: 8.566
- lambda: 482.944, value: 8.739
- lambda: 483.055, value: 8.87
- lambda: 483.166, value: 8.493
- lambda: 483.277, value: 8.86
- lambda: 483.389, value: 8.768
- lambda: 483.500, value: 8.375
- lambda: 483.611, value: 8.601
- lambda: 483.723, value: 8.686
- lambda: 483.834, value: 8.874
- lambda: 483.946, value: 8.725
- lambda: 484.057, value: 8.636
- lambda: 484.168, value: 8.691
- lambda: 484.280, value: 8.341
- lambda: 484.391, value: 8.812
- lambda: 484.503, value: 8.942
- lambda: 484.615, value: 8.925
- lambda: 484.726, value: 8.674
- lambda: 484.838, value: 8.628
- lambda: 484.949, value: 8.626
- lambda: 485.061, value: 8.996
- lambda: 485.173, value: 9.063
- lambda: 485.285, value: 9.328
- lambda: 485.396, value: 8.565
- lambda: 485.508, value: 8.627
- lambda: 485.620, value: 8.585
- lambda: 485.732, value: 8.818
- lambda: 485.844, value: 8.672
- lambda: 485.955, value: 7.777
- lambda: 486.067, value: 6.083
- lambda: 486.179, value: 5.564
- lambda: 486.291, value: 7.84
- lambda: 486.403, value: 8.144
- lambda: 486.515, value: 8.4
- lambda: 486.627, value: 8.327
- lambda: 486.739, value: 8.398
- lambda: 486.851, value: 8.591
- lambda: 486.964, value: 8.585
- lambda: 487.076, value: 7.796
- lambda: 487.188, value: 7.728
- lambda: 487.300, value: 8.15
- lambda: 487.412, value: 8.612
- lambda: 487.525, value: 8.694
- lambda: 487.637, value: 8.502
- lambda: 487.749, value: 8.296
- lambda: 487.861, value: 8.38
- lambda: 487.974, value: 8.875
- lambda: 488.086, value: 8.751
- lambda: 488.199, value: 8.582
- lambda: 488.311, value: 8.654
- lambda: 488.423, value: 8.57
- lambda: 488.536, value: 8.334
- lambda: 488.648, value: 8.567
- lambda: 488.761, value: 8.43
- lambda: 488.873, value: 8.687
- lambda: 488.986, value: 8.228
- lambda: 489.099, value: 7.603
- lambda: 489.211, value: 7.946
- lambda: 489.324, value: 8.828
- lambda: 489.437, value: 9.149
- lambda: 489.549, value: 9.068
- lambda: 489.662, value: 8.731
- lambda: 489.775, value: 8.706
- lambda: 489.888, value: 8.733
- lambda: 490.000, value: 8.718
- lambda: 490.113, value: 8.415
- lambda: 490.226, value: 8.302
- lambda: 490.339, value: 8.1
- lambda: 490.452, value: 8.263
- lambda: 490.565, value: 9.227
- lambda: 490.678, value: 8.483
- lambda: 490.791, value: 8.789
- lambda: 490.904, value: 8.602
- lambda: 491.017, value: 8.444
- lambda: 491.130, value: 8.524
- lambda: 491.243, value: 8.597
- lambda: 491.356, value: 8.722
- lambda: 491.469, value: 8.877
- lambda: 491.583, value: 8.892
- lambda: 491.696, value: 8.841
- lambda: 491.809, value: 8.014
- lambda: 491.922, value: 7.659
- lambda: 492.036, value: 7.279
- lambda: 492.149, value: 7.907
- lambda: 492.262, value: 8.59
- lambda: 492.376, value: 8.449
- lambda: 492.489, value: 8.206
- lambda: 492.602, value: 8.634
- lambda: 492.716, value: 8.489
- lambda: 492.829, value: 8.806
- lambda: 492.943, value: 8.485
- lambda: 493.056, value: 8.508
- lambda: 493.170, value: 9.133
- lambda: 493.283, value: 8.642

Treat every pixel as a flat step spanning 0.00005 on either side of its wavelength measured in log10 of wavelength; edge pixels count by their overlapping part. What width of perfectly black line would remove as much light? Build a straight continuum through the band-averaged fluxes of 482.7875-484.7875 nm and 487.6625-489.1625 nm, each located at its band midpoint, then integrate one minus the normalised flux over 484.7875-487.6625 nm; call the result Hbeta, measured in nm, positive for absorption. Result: 0.10 nm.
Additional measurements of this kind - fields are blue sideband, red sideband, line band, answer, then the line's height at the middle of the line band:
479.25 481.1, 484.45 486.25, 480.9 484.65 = -0.09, 8.51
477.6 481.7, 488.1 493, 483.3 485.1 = -0.03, 8.56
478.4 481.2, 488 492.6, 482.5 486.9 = 0.05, 8.58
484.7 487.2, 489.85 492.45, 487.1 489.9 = -0.05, 8.35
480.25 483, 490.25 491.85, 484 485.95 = -0.02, 8.65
